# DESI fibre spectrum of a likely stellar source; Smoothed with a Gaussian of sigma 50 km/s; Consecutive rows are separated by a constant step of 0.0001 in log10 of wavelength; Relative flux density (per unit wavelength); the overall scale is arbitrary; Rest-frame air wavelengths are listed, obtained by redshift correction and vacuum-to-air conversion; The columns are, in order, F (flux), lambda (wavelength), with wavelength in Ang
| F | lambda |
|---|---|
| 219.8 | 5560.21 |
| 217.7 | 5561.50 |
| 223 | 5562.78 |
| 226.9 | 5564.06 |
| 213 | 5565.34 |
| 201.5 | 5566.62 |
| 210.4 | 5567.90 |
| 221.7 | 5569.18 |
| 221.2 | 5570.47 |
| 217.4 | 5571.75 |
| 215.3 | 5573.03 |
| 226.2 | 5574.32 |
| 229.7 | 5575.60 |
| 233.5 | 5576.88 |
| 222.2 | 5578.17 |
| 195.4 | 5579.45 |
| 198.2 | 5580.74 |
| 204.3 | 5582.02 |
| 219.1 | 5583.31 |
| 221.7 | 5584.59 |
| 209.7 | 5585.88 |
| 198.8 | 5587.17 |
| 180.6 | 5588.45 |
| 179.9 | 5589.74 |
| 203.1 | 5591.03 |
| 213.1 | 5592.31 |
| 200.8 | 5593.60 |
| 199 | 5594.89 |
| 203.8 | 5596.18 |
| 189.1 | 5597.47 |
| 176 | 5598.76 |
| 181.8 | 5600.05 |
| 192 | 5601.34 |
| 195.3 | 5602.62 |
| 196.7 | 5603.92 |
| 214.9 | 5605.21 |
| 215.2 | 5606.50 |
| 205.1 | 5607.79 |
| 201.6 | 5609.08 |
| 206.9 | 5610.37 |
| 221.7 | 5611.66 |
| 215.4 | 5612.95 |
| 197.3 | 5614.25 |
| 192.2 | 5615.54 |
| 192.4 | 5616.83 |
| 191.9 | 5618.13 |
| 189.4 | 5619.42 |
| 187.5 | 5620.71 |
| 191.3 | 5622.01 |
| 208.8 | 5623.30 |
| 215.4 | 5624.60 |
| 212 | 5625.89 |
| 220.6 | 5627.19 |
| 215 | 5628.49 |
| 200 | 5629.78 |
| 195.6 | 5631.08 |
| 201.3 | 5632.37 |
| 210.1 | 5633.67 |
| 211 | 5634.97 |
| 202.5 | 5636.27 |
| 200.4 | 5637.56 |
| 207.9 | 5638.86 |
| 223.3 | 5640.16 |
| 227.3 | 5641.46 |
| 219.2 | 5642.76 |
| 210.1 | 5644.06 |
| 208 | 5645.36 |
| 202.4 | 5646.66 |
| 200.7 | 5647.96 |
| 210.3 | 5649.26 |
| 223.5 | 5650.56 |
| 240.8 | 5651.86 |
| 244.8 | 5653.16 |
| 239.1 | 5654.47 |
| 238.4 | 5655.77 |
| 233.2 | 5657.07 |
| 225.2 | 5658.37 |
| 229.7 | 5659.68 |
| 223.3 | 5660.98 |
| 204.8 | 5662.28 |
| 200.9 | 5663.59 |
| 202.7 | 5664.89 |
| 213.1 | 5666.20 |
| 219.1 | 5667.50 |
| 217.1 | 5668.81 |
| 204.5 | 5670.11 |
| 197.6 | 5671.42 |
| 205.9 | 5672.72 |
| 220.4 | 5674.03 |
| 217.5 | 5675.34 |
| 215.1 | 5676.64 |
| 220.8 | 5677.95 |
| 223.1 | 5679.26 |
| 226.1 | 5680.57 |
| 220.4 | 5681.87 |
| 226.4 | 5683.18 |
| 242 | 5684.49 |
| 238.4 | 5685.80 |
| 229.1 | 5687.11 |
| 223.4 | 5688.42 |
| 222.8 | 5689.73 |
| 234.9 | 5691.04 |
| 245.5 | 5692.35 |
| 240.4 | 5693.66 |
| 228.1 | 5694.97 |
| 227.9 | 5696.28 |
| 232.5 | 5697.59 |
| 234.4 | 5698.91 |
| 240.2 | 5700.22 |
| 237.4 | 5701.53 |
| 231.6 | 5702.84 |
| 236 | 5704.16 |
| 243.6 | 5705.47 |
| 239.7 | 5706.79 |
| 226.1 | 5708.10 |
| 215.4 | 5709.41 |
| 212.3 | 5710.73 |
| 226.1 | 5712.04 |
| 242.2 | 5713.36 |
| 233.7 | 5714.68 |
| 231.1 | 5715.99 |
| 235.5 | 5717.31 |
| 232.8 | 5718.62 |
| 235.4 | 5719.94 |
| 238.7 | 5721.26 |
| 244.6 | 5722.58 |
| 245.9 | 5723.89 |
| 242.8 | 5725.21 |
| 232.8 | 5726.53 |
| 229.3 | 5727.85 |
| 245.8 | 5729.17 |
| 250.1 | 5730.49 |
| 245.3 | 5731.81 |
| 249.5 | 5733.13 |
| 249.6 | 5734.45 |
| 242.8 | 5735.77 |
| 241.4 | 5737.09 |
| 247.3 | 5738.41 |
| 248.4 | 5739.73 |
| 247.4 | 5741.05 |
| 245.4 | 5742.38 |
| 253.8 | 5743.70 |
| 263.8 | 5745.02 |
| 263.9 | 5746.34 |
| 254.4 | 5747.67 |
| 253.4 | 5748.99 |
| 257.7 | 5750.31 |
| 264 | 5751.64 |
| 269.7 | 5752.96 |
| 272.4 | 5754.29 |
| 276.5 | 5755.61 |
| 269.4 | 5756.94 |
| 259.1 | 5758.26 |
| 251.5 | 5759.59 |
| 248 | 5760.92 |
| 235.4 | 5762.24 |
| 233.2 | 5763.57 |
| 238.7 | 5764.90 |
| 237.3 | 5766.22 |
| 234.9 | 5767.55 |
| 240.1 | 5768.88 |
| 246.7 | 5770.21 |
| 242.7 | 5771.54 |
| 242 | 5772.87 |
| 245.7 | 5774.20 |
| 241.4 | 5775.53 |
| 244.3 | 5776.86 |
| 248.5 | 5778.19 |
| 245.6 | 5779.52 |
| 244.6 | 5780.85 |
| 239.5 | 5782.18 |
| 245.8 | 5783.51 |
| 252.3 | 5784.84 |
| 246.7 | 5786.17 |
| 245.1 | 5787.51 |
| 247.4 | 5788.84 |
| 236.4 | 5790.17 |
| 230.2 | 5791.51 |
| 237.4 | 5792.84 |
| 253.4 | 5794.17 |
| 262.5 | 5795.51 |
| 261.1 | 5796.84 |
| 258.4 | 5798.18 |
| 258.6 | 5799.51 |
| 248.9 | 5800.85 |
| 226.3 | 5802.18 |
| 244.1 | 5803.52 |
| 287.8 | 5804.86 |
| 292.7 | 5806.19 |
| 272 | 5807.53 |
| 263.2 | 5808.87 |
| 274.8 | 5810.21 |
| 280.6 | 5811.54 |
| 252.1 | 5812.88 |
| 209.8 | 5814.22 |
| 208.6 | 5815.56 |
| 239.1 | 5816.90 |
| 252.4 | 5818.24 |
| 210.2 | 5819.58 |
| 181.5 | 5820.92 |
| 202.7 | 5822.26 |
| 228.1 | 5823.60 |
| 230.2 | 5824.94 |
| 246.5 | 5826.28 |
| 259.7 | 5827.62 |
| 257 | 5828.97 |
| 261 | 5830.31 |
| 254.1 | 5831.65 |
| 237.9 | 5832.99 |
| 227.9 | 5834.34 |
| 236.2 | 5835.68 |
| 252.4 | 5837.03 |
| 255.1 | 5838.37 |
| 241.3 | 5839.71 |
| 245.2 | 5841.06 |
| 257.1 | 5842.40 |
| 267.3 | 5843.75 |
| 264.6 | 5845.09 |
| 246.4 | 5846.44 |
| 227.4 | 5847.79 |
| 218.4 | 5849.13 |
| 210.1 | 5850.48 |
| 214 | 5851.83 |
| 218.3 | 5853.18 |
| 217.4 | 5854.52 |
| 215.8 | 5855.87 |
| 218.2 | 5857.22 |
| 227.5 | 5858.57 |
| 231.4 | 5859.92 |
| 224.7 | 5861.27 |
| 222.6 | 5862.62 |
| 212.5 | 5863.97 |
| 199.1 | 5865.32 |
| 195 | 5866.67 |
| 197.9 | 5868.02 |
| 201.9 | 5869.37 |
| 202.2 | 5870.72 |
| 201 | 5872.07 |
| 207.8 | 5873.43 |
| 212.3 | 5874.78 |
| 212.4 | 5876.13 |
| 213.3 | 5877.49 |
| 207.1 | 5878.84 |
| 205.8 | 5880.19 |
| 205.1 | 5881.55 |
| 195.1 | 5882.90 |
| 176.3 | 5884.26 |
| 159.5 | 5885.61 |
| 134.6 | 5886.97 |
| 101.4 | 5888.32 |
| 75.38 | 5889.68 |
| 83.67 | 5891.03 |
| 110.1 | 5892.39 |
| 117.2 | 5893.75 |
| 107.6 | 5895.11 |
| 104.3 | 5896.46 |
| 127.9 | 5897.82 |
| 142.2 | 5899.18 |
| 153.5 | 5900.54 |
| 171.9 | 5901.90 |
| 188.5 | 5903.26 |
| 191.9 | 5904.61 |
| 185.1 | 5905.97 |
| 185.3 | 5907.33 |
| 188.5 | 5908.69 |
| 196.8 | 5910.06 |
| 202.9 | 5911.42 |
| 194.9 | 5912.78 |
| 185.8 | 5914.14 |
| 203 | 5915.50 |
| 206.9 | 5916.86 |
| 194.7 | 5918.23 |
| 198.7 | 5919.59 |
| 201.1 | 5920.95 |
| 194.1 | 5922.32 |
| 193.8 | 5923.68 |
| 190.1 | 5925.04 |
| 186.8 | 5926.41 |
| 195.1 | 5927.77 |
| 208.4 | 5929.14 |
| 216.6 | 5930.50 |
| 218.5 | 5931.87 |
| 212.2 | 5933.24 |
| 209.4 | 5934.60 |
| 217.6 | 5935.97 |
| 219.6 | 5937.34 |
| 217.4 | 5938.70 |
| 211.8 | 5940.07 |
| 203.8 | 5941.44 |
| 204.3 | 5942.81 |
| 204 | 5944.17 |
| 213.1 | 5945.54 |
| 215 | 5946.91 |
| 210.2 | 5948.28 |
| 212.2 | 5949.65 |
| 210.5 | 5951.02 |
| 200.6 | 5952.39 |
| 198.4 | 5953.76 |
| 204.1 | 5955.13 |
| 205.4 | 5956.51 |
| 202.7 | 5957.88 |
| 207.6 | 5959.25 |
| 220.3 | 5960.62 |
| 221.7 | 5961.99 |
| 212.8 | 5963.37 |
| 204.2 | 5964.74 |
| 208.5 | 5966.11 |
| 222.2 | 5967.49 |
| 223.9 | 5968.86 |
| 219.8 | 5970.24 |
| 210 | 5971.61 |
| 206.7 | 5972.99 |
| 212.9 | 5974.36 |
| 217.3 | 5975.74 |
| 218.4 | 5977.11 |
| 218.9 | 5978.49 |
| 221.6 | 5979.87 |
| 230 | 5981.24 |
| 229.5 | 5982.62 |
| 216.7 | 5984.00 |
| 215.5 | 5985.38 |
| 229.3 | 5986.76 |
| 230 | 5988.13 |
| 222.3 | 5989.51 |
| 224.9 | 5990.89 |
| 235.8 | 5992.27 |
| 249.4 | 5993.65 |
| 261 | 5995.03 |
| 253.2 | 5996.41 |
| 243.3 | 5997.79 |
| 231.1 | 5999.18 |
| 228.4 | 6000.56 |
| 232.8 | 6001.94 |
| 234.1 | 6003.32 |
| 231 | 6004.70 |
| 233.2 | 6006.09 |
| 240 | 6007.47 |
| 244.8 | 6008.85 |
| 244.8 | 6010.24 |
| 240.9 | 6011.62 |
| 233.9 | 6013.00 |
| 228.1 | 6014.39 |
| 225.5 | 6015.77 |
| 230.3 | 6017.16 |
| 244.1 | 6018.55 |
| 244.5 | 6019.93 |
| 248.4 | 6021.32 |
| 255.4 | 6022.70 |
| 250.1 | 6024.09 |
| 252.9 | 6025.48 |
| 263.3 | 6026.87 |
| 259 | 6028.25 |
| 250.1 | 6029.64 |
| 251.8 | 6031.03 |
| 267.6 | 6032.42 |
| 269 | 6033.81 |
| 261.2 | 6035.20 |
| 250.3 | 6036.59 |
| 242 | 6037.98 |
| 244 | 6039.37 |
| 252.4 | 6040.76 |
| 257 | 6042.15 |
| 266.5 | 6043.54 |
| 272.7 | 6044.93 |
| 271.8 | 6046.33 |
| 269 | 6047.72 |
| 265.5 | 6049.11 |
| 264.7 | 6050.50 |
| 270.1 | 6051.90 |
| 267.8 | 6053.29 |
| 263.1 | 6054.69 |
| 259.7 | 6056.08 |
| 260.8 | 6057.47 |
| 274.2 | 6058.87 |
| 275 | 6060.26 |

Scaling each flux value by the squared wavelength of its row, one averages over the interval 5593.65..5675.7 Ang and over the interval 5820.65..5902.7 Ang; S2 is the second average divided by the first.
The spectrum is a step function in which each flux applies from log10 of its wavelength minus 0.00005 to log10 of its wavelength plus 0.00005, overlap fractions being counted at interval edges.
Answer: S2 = 1.05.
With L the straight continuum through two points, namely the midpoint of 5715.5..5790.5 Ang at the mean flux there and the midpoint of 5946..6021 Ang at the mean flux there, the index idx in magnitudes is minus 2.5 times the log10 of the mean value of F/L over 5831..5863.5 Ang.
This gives 0.02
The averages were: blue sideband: 247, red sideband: 224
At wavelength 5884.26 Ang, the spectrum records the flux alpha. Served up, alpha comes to 176.3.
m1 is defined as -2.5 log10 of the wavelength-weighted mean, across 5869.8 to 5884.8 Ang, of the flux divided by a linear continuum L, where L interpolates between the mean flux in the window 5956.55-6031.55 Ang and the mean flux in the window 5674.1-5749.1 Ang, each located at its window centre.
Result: 0.15 mag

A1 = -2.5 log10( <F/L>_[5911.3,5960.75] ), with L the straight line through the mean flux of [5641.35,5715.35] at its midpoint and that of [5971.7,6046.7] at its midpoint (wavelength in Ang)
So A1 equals 0.16 mag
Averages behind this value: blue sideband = 224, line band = 205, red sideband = 240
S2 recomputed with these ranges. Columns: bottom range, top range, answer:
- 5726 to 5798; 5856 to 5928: 0.77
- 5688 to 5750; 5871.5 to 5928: 0.77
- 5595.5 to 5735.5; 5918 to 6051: 1.16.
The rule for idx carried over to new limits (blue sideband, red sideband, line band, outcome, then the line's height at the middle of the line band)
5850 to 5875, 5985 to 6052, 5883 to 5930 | 0.31 mag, 222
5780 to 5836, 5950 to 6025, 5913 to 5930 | 0.19 mag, 233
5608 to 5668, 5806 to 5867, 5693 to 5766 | -0.10 mag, 223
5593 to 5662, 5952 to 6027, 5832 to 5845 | -0.13 mag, 220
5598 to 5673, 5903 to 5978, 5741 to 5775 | -0.21 mag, 208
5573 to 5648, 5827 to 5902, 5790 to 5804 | -0.22 mag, 202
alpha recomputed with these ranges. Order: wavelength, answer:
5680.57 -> 226.1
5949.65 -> 212.2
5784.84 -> 252.3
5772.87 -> 242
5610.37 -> 206.9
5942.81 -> 204.3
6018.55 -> 244.1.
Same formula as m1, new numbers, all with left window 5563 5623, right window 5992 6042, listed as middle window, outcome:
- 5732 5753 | -0.154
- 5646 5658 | -0.076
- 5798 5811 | -0.169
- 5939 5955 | 0.151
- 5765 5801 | -0.105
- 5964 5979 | 0.125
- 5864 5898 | 0.354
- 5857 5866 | 0.054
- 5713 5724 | -0.098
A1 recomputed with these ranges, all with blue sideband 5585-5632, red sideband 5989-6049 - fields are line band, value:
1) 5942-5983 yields 0.134 mag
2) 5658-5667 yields -0.038 mag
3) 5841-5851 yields -0.070 mag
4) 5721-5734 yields -0.137 mag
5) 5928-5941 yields 0.115 mag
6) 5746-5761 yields -0.205 mag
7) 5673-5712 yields -0.095 mag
